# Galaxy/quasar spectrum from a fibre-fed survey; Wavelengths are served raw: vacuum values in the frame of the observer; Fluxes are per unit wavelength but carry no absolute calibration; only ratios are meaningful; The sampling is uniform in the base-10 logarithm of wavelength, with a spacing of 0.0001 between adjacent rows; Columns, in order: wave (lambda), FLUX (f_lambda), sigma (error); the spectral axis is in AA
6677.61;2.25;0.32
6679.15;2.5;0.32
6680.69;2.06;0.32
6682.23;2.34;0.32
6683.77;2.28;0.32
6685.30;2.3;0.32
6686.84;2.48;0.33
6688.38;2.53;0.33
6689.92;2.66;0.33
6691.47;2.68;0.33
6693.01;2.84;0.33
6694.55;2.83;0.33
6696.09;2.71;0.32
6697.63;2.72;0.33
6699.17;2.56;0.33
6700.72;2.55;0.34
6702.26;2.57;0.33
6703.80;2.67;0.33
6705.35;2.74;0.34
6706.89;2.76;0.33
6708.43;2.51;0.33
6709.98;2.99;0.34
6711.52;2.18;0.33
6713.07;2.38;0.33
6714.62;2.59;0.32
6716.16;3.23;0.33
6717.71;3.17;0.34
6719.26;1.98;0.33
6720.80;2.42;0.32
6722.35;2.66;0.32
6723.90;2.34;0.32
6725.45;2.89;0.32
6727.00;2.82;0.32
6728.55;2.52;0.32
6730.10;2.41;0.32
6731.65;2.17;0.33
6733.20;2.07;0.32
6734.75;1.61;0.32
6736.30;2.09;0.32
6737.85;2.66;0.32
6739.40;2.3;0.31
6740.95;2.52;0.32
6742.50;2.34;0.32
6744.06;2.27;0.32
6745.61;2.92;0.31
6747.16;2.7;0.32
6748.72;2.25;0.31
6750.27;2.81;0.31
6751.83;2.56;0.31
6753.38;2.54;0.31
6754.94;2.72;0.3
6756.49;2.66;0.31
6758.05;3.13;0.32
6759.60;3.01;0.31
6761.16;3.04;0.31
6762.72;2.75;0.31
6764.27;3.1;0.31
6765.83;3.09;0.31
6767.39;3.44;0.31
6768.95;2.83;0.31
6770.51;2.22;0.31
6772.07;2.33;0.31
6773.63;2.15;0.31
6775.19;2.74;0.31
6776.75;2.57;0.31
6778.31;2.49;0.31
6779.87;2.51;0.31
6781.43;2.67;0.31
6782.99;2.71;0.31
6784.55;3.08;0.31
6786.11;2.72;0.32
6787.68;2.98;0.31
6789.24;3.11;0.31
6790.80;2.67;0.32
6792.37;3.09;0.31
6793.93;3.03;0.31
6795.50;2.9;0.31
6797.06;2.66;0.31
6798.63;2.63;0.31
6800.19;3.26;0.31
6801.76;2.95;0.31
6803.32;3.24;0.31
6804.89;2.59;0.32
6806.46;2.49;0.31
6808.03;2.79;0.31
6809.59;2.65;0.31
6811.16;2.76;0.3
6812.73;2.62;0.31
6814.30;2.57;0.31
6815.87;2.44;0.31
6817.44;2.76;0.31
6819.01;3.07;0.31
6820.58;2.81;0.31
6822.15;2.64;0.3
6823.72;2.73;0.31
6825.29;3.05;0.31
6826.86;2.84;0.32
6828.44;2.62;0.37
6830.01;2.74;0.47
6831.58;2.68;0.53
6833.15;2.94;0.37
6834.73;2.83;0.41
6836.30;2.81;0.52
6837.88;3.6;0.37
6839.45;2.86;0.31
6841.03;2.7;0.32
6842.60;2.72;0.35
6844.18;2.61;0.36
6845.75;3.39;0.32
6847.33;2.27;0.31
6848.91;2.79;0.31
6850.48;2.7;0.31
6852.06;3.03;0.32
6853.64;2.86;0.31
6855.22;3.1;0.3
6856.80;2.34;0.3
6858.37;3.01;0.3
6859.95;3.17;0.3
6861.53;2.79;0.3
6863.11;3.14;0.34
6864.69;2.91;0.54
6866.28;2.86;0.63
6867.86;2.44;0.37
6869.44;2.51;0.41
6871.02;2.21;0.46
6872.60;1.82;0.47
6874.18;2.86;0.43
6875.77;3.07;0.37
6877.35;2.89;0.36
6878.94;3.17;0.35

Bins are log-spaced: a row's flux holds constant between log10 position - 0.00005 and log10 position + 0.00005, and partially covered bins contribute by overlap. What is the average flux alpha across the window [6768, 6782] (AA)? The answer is 2.51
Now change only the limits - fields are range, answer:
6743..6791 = 2.73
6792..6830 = 2.8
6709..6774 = 2.59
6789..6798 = 2.89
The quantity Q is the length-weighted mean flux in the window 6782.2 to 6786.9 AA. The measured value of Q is 2.84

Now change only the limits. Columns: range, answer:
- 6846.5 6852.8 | 2.7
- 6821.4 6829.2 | 2.78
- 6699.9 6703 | 2.56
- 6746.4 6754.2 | 2.57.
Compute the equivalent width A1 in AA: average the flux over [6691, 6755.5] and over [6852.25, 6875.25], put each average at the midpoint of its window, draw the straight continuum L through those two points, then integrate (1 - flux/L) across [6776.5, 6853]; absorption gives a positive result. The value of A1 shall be -4.0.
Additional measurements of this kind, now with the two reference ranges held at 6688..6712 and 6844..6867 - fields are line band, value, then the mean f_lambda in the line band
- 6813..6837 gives 0.6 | 2.77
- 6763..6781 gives 0.5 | 2.68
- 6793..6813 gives -0.1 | 2.82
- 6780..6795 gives -0.5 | 2.88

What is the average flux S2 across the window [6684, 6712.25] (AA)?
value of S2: 2.62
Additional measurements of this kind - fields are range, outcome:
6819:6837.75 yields 2.83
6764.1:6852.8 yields 2.79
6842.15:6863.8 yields 2.85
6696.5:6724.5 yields 2.62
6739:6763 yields 2.66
